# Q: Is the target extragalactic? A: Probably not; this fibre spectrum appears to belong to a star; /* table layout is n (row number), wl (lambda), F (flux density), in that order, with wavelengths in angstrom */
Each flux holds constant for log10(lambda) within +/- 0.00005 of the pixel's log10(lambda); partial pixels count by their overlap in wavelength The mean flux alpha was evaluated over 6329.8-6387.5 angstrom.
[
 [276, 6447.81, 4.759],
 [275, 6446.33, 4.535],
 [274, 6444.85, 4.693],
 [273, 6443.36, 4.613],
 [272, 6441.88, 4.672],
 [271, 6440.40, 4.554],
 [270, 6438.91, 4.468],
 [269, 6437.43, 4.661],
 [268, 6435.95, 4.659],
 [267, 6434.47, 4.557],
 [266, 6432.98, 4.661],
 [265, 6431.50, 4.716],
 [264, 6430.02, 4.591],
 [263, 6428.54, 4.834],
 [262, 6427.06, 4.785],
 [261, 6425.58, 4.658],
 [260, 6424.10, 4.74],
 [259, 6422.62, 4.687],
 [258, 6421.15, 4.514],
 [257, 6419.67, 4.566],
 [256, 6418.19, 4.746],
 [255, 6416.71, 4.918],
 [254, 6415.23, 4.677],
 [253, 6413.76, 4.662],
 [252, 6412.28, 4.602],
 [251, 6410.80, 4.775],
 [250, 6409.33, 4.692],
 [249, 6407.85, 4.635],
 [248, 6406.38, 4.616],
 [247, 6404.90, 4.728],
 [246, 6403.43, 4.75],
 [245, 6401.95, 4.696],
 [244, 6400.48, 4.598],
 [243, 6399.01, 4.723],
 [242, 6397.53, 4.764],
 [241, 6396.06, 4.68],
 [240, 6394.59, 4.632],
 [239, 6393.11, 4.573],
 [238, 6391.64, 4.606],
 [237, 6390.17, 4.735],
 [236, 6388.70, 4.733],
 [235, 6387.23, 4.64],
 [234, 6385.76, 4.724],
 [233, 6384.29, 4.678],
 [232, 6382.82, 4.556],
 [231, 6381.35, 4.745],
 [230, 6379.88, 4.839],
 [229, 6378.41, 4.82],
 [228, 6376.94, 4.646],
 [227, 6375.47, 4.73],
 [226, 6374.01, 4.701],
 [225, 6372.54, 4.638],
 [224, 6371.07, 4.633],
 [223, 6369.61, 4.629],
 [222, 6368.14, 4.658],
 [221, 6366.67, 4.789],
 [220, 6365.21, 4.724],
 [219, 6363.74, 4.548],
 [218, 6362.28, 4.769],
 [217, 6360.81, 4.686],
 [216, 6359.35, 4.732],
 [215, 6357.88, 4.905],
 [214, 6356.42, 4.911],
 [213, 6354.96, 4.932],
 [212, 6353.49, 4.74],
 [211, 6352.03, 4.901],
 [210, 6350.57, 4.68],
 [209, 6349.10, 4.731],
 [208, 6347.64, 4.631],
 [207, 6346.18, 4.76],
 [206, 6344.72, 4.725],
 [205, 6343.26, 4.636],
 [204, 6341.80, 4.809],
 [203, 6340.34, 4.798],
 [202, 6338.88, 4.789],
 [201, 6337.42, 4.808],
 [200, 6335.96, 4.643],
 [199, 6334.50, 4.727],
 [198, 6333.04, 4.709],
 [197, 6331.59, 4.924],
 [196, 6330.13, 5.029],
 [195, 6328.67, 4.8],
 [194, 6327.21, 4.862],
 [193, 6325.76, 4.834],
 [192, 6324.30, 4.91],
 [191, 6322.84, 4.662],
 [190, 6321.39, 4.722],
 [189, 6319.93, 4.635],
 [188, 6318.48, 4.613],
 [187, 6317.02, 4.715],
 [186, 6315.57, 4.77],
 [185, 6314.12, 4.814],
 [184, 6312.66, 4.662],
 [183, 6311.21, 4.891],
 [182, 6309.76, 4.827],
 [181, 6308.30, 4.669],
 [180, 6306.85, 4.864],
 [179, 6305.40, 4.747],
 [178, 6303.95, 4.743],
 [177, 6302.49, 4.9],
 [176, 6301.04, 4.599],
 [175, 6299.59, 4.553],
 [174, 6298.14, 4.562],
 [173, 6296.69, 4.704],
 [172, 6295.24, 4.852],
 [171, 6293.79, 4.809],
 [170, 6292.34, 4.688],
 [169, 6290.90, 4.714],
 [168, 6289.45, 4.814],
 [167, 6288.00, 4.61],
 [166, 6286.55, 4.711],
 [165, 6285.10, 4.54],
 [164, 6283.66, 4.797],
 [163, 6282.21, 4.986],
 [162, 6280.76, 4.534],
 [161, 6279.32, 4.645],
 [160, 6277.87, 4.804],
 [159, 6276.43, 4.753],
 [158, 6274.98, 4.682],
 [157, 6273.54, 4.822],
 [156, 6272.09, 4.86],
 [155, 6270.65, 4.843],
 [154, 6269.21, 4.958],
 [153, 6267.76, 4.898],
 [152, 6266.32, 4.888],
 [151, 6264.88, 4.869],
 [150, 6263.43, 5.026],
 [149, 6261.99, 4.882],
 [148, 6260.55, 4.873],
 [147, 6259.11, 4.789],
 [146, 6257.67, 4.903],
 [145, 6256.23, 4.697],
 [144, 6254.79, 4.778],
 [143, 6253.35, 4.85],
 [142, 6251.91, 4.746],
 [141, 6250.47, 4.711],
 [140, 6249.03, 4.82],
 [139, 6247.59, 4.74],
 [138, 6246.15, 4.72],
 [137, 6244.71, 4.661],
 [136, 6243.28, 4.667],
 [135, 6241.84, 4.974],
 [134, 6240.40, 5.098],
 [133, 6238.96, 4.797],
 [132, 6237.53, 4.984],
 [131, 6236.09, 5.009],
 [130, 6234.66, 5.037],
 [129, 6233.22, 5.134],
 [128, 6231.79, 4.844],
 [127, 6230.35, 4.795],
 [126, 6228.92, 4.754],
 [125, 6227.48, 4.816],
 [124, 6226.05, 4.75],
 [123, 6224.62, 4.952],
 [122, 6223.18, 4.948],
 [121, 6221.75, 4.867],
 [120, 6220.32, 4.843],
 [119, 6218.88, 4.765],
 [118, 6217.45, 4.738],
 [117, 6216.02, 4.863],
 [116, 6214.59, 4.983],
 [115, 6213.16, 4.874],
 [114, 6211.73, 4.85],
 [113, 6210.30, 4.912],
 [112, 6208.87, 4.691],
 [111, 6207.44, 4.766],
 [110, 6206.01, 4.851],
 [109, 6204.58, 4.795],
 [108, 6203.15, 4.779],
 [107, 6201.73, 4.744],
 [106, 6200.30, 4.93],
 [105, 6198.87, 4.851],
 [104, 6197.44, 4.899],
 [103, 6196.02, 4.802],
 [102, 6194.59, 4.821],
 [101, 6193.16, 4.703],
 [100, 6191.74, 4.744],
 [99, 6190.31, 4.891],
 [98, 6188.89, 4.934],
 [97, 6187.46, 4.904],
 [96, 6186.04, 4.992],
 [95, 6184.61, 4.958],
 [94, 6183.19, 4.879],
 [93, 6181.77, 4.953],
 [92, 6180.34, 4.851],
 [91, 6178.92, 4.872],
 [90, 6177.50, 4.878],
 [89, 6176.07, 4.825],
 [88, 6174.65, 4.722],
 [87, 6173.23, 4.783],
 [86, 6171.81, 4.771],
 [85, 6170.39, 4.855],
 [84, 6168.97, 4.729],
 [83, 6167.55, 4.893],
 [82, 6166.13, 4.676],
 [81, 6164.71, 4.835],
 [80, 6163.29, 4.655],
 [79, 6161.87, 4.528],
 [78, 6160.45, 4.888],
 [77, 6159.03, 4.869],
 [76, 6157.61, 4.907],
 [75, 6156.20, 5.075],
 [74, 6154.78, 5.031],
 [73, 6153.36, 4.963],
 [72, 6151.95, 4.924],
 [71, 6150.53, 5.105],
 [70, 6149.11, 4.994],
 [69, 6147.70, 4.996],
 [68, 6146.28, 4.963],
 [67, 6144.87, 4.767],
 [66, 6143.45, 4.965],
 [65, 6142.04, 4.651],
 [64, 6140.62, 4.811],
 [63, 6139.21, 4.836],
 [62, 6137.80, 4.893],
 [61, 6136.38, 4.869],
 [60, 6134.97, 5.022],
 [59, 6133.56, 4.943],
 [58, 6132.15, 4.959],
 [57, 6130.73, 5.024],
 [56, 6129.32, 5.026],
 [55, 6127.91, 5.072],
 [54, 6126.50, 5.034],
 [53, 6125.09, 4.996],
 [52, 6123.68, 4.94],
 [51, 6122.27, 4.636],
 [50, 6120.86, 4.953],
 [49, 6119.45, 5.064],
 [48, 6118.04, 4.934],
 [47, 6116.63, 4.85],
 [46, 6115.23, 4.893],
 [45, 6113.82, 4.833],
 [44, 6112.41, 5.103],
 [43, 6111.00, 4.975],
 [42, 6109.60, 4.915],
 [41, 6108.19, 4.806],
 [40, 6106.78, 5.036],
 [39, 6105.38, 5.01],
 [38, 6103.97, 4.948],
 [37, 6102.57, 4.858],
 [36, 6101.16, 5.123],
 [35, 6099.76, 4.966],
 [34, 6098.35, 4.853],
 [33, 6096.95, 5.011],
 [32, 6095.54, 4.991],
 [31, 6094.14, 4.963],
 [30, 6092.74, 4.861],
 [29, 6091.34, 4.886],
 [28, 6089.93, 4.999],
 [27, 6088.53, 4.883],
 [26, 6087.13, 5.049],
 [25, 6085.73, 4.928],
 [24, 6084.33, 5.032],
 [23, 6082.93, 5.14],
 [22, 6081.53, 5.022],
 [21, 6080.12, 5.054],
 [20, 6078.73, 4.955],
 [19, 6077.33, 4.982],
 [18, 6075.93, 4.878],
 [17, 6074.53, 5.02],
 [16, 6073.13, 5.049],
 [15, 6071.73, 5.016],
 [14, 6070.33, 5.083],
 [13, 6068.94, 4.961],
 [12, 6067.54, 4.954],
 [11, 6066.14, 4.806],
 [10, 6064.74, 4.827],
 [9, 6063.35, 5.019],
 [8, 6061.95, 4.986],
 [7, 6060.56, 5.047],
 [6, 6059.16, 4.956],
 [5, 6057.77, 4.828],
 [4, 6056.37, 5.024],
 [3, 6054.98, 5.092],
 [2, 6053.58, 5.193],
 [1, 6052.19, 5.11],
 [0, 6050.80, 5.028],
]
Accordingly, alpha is 4.74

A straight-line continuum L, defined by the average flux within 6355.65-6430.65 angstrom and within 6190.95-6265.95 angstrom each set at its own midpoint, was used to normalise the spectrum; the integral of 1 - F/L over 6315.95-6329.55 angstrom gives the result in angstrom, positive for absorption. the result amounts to 0.0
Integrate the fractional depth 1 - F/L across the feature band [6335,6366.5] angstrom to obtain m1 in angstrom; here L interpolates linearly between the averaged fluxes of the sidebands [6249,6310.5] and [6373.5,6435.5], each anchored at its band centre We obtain -0.2 angstrom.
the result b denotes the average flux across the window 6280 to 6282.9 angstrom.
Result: 4.76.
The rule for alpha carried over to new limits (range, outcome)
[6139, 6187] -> 4.87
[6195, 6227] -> 4.84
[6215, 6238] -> 4.88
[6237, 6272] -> 4.84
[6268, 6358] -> 4.76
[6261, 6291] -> 4.79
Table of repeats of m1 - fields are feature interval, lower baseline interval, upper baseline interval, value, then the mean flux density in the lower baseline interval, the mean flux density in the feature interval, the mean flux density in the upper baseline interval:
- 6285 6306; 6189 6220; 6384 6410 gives 0.2 angstrom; 4.82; 4.71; 4.68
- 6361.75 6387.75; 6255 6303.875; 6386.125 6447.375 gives 0.0 angstrom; 4.77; 4.69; 4.67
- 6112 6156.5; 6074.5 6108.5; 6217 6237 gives 0.0 angstrom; 4.97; 4.94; 4.88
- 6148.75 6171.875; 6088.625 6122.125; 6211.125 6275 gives 0.2 angstrom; 4.94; 4.86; 4.85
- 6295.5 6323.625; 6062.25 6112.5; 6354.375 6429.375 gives 0.3 angstrom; 4.97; 4.72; 4.7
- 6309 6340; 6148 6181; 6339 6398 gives -0.2 angstrom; 4.86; 4.78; 4.72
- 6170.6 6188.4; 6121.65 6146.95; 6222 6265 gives 0.1 angstrom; 4.91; 4.87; 4.85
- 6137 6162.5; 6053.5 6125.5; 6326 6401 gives 0.1 angstrom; 4.96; 4.9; 4.73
